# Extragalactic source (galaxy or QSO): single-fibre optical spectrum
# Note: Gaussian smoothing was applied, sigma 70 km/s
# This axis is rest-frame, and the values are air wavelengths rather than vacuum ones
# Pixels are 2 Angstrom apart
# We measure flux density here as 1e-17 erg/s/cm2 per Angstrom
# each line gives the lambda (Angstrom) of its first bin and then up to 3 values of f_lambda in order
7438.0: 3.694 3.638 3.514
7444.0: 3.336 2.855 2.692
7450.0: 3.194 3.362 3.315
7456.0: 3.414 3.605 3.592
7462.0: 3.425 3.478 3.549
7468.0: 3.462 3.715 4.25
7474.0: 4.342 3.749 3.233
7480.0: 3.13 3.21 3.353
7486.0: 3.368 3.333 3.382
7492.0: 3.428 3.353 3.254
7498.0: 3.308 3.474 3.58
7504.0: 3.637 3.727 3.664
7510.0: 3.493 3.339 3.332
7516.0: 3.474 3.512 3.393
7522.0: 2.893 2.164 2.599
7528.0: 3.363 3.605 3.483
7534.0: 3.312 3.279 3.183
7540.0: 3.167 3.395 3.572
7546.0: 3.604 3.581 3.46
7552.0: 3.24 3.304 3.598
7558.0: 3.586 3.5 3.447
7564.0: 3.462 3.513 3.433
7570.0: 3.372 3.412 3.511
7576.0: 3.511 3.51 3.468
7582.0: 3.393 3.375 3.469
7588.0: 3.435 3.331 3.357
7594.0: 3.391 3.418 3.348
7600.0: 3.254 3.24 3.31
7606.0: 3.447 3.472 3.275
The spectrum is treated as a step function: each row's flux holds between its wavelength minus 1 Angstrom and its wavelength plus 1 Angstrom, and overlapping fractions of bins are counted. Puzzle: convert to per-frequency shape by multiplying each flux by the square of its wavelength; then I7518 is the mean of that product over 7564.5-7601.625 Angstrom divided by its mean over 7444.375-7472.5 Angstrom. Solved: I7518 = 1.0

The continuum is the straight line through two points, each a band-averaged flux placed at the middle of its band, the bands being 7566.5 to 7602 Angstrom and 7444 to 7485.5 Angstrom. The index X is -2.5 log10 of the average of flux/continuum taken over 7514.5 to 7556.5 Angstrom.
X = 0.04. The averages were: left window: 3.44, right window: 3.41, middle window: 3.29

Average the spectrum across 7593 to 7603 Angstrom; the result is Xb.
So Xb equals 3.33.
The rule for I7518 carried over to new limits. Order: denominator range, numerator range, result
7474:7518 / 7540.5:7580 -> 1.03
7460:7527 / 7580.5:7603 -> 1.01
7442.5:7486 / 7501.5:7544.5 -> 0.98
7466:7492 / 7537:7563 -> 0.99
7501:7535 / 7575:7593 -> 1.05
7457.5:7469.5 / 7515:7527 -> 0.87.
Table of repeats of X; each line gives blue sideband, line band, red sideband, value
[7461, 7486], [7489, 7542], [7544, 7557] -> 0.06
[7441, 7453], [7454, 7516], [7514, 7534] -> -0.11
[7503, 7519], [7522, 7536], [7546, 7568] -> 0.14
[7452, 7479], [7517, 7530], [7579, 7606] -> 0.16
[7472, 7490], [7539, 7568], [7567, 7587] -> 0.00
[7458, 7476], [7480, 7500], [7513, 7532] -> 0.05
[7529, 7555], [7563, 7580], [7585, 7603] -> -0.03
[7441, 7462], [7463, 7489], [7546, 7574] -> -0.07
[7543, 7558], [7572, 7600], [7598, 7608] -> -0.01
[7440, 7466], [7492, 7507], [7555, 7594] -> -0.03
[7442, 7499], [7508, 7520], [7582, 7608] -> -0.01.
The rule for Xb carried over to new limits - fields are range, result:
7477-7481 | 3.18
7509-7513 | 3.42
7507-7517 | 3.46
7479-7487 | 3.27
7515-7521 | 3.46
